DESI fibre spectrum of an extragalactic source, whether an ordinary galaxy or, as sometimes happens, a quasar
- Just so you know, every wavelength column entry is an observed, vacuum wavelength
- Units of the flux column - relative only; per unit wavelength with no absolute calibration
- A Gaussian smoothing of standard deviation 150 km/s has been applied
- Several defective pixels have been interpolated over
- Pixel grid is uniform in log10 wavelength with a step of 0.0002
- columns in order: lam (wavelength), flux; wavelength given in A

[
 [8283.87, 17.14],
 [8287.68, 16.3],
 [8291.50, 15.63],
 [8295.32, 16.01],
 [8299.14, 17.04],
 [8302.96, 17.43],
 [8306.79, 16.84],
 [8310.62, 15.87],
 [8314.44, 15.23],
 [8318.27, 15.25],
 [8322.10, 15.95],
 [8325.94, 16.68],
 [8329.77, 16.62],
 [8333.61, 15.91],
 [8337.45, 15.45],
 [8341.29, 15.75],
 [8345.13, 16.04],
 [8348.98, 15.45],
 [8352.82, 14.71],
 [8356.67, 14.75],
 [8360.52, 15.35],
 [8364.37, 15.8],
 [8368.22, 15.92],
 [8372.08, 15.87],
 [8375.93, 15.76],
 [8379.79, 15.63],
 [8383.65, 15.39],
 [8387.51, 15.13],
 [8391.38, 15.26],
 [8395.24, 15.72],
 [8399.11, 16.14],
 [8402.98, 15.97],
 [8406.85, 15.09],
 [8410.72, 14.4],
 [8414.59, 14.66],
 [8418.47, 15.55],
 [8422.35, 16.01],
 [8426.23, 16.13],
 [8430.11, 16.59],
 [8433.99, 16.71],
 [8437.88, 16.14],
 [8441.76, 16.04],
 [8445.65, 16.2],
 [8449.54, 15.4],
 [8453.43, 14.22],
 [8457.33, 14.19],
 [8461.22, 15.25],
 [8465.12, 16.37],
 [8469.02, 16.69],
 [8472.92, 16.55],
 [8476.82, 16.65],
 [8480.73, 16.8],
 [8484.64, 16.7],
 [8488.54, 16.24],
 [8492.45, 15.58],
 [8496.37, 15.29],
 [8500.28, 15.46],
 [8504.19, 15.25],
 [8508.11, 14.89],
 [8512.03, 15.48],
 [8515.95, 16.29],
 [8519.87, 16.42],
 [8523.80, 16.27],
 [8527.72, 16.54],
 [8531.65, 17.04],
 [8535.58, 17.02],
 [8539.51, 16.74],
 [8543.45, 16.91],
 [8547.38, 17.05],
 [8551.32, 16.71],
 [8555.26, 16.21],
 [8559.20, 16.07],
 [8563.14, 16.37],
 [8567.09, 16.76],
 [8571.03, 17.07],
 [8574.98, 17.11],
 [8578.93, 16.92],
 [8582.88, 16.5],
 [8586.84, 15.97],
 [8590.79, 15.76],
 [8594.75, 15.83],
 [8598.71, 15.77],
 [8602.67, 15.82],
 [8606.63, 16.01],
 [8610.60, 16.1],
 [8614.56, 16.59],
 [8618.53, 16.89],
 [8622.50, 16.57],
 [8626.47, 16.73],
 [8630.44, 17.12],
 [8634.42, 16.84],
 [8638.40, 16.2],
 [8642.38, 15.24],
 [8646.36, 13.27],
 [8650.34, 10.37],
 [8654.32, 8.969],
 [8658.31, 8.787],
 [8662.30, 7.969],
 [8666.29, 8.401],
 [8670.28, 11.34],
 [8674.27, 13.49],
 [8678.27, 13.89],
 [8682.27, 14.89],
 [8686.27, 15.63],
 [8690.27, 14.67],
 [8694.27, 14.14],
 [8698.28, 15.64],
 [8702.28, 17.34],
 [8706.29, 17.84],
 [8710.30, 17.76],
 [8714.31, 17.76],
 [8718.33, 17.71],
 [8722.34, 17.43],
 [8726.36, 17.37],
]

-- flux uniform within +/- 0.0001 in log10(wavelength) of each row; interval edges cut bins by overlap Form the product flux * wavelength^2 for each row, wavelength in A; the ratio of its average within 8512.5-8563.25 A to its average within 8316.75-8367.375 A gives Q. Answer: 1.1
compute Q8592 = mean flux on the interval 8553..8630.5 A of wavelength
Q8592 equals 16.4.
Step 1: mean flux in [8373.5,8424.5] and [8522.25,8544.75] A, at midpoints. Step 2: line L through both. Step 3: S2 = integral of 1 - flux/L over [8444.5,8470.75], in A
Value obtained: 0.9 A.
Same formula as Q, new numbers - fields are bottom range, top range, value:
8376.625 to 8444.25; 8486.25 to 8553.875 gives 1.06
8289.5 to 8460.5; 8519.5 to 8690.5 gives 1.02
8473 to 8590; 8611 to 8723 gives 0.92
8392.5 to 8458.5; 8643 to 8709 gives 0.89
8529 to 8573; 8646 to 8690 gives 0.71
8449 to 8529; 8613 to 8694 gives 0.90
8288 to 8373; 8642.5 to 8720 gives 0.94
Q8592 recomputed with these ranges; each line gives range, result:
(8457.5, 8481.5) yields 16.2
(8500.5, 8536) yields 16.1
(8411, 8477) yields 15.8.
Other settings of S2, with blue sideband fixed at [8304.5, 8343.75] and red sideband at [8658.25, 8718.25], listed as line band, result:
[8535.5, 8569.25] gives -3.9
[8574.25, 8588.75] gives -1.8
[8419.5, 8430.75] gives -0.5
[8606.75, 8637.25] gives -4.3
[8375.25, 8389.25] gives 0.2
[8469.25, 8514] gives -2.2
